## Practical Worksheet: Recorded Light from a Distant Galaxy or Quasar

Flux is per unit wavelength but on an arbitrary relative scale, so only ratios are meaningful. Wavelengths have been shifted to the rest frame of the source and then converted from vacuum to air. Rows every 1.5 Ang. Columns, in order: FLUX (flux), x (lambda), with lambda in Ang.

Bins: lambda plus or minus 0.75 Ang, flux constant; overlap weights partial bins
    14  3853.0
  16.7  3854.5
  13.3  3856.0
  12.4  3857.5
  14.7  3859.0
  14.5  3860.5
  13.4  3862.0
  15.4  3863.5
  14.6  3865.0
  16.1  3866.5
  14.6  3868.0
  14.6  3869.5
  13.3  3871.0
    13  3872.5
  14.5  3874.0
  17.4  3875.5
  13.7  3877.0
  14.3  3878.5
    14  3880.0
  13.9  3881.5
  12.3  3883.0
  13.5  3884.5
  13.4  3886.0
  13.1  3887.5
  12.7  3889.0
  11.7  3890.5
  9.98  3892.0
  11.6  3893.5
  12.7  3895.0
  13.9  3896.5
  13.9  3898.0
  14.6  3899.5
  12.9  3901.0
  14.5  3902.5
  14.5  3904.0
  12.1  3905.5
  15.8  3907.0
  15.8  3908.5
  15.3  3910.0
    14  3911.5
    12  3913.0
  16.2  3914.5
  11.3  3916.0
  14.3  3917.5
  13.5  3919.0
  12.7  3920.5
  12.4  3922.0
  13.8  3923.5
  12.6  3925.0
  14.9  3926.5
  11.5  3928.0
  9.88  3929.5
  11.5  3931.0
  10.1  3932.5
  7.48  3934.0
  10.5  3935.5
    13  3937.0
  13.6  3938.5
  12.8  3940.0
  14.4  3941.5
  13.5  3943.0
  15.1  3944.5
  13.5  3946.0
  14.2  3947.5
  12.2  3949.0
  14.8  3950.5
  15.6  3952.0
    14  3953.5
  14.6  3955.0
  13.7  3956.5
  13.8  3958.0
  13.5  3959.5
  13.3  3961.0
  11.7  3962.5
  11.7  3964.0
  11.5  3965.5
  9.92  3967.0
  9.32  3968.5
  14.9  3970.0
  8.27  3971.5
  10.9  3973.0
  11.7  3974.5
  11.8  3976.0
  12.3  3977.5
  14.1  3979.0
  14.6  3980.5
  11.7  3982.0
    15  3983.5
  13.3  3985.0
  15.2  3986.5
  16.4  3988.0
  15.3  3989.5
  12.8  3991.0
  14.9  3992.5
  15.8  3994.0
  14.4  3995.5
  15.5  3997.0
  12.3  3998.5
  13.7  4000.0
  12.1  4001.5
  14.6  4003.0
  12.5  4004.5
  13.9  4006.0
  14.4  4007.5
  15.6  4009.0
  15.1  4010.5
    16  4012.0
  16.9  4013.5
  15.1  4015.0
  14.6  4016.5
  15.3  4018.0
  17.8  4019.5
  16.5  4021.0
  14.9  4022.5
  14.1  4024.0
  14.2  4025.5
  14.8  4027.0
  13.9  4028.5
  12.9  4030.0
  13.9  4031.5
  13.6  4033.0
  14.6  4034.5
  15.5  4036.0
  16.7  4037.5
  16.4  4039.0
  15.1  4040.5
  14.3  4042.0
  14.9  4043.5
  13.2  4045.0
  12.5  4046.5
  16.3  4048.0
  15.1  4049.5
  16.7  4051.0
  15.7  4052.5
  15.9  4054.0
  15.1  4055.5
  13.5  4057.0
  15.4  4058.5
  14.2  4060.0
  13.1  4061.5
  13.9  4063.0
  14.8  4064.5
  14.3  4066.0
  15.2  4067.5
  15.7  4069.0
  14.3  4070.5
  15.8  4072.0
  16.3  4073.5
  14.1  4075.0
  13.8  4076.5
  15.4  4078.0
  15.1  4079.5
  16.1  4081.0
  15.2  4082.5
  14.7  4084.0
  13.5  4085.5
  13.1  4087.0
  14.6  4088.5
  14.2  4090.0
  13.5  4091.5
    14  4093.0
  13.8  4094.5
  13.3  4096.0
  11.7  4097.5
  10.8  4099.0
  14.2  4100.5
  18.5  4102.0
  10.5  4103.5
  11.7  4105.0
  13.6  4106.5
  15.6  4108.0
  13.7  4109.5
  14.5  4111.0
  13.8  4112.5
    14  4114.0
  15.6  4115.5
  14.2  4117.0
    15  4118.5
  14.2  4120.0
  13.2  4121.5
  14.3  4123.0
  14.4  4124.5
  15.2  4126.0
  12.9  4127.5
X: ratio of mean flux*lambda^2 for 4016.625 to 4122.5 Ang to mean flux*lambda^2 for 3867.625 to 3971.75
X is 1.19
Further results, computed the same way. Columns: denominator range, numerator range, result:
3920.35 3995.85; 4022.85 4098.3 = 1.18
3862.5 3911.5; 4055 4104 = 1.14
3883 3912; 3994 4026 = 1.16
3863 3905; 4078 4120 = 1.14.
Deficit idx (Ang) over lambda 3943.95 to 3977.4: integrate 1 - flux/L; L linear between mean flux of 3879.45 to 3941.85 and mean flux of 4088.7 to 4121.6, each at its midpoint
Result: 1.2 Ang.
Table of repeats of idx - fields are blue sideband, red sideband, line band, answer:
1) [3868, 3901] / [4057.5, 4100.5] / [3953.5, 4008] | 2.55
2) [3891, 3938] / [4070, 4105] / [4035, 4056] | -2.13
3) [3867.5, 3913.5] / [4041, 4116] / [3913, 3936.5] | 2.75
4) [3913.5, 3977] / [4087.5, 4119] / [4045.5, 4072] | -2.61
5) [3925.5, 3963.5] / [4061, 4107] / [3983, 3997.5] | -1.66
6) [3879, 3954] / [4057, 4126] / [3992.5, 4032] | -2.60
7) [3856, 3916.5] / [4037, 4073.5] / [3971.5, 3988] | 1.65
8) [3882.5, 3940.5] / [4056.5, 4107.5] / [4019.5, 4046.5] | -1.75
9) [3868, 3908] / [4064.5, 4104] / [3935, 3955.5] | 0.09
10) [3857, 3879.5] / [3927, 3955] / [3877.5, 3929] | 0.84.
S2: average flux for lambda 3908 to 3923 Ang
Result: 13.7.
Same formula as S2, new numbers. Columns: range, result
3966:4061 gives 14.2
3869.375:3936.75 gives 13.1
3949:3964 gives 13.7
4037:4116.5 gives 14.5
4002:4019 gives 14.9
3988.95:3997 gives 14.7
